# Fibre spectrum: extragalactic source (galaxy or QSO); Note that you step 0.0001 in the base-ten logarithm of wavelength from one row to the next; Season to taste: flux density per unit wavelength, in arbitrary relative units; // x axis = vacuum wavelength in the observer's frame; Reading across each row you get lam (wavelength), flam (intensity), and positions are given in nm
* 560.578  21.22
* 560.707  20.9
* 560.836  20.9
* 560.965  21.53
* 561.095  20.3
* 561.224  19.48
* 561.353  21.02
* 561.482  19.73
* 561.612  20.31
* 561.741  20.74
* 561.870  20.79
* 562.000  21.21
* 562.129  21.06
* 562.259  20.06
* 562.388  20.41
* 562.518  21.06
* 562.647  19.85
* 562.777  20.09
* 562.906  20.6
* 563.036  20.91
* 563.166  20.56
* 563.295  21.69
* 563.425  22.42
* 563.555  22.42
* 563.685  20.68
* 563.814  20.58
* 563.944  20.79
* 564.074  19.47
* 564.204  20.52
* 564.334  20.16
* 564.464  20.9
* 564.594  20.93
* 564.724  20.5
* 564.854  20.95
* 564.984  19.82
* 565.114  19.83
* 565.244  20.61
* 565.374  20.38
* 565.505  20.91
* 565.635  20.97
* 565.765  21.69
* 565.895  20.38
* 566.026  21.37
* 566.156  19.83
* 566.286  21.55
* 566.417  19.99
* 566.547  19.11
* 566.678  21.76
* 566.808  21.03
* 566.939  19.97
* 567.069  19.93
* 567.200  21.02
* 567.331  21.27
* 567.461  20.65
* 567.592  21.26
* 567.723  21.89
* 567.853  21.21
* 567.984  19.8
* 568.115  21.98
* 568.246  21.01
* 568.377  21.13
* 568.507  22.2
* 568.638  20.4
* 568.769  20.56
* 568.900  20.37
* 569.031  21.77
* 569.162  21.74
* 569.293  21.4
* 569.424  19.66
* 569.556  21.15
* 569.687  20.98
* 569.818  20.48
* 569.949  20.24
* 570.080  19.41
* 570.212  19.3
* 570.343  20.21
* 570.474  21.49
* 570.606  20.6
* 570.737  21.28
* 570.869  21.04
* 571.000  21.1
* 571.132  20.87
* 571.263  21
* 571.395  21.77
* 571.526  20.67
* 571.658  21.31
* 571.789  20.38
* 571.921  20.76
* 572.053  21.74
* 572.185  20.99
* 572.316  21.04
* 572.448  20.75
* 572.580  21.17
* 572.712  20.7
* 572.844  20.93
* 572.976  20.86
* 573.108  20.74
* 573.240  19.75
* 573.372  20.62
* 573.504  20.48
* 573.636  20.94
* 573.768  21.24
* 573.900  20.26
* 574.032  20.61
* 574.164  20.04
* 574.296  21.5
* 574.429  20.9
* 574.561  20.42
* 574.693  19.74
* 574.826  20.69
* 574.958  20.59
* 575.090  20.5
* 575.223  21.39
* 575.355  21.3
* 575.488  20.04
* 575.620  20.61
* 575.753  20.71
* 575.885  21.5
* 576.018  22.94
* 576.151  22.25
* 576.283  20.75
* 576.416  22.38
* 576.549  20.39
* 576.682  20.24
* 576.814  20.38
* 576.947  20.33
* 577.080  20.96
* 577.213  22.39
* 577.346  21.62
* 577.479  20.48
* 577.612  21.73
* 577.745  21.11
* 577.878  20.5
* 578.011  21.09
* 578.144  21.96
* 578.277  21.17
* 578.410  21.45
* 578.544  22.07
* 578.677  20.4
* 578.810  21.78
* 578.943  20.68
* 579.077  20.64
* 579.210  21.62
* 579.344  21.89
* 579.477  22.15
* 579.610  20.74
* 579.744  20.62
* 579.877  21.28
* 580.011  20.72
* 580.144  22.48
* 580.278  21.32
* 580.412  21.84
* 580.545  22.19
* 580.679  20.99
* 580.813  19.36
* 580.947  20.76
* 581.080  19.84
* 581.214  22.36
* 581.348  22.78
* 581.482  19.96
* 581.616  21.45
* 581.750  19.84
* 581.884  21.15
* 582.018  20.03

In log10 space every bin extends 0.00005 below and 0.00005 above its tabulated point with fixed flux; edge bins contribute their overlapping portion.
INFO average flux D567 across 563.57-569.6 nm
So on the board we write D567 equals 20.8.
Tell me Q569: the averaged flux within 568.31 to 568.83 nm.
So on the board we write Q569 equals 21.1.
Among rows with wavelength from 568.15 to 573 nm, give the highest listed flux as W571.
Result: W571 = 22.2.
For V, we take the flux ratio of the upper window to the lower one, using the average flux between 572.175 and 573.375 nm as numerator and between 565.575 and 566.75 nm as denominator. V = 1.00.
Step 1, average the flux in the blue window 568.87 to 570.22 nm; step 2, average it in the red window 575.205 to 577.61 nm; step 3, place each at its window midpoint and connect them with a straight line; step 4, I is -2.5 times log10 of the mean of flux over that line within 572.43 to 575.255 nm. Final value 0.02 mag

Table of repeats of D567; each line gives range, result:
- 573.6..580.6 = 21.1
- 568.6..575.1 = 20.7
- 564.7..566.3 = 20.7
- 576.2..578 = 21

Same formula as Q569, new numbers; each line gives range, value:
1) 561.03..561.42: 20.3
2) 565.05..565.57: 20.4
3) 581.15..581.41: 22.6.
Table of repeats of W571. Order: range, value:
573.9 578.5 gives 22.94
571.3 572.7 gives 21.77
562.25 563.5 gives 22.42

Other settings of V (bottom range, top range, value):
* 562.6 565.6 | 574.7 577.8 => 1.02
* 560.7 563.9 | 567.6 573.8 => 1.01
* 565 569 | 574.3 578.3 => 1.01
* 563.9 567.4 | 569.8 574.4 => 1.01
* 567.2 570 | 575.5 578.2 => 1.01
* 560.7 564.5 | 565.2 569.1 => 1.01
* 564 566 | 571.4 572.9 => 1.02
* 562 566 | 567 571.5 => 1.01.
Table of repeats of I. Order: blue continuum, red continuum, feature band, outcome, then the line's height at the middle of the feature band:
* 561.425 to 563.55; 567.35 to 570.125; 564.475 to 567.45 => 0.01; 20.9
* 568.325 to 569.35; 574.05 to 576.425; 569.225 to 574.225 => 0.02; 21.1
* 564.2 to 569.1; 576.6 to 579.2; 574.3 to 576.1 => 0.01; 21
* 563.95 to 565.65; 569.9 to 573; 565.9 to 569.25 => -0.02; 20.6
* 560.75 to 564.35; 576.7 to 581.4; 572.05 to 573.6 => 0.01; 21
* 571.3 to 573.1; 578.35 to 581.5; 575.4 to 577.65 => 0.00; 21.1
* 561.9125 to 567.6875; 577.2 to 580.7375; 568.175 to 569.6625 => -0.01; 20.9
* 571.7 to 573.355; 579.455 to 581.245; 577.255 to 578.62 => -0.01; 21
